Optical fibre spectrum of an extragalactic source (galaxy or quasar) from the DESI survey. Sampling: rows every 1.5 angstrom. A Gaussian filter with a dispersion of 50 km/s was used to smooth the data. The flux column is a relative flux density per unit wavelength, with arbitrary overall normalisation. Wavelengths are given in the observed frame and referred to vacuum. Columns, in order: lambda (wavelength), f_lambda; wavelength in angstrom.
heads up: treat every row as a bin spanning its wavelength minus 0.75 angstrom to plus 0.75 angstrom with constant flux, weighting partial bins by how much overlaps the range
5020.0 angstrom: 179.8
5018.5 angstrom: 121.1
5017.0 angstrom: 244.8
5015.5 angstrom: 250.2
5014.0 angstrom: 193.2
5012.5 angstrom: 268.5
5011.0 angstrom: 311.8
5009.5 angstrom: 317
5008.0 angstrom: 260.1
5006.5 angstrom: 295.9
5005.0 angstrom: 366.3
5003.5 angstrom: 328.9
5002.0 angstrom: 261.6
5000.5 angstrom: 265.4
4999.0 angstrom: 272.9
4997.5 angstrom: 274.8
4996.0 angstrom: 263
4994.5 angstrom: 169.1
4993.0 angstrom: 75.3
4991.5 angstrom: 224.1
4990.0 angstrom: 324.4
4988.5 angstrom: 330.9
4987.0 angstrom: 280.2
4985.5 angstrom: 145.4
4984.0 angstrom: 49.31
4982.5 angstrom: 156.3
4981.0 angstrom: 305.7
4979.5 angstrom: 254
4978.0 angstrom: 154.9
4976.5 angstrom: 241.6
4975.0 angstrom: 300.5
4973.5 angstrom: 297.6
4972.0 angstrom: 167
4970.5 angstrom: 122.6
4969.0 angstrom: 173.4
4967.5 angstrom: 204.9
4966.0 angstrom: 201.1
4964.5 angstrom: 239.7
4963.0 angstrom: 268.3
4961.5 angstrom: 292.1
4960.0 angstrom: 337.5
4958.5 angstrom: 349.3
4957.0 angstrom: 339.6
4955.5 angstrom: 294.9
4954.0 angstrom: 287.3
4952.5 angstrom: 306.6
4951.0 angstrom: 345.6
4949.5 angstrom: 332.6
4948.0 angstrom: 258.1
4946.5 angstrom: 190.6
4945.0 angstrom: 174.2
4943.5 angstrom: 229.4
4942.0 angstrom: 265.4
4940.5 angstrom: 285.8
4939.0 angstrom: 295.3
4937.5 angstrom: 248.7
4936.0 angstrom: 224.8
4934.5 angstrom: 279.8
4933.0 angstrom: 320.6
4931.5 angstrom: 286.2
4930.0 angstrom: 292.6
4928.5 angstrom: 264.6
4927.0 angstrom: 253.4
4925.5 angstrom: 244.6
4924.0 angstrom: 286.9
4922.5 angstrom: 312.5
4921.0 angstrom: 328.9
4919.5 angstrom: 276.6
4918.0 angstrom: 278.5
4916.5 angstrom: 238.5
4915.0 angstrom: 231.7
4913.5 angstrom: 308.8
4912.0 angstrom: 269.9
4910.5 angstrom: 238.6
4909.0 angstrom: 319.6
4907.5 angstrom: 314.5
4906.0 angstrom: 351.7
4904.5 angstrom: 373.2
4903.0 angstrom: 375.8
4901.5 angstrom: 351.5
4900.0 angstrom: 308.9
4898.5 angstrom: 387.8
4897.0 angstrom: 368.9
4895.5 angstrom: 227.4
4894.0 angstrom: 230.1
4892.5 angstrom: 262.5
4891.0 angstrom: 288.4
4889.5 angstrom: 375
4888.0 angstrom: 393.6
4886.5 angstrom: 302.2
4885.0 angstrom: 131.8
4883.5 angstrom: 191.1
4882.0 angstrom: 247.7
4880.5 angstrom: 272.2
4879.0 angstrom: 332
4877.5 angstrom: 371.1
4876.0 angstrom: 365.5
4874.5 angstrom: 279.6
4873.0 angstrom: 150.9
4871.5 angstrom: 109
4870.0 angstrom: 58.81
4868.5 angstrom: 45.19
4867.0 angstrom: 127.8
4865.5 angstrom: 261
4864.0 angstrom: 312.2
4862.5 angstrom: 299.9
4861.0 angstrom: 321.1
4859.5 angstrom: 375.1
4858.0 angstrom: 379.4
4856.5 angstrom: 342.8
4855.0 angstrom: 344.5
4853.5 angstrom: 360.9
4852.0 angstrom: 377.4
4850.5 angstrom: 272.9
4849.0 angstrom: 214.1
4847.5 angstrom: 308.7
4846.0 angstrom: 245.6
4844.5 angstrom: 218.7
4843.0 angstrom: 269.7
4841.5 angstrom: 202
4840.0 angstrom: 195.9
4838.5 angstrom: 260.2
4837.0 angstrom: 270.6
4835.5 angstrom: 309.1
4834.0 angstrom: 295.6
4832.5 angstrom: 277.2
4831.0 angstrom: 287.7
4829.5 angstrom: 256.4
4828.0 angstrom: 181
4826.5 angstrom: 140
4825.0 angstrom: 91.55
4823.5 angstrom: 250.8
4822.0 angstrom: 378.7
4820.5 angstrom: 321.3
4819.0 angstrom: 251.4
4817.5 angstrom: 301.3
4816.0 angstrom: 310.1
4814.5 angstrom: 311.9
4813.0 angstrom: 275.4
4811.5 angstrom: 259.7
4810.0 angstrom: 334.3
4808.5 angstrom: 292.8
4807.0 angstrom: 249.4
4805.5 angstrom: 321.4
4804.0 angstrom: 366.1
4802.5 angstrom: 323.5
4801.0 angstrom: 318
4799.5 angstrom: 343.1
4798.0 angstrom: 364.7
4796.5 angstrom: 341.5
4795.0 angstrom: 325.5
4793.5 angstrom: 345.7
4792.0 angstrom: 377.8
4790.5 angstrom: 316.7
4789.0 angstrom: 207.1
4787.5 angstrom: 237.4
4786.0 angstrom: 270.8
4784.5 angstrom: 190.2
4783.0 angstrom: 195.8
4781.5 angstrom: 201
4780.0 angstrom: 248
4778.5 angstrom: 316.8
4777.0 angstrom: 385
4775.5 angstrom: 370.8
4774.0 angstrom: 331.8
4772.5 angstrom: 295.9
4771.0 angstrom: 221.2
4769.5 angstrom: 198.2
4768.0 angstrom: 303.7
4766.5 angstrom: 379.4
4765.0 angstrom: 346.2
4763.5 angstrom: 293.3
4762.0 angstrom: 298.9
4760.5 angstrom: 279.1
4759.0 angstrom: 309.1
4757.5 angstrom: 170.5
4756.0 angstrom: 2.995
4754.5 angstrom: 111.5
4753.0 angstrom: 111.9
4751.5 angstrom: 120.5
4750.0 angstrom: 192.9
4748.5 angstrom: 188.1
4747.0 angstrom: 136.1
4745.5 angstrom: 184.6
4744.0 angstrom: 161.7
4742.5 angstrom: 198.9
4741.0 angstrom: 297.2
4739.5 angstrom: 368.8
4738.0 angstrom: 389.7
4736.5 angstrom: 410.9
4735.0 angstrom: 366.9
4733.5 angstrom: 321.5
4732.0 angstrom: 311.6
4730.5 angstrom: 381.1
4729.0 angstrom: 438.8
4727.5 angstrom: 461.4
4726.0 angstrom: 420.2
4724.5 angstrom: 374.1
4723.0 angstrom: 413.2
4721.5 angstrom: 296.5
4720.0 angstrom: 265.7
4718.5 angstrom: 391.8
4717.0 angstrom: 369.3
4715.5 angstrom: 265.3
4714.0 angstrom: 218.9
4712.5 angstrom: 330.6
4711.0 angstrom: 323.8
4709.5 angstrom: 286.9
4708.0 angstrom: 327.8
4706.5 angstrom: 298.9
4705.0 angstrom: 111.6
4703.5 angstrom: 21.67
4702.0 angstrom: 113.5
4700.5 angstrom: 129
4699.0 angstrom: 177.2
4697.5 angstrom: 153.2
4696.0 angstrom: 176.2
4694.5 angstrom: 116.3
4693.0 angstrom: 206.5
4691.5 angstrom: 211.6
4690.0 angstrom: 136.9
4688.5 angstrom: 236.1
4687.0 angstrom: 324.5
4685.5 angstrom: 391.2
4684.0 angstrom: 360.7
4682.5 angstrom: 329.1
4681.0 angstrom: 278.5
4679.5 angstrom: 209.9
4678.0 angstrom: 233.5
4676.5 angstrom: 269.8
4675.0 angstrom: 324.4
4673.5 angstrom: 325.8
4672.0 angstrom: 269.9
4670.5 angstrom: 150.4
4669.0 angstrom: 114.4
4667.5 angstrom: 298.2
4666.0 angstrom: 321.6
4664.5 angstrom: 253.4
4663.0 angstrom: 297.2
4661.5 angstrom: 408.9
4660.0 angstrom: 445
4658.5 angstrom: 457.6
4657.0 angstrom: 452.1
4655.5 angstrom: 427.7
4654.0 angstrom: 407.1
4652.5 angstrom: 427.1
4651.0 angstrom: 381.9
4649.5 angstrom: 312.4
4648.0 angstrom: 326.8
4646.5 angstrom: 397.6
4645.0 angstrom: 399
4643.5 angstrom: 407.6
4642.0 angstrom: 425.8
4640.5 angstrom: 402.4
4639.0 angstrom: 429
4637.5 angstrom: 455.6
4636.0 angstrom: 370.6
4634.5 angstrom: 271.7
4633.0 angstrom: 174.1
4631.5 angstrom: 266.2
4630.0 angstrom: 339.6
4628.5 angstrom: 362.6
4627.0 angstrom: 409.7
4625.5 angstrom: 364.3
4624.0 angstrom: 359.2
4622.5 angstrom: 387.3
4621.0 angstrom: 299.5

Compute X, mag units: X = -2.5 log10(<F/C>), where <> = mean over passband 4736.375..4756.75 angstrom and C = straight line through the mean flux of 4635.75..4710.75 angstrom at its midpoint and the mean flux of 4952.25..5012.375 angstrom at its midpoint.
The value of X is 0.39 mag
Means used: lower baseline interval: 295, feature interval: 199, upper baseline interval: 252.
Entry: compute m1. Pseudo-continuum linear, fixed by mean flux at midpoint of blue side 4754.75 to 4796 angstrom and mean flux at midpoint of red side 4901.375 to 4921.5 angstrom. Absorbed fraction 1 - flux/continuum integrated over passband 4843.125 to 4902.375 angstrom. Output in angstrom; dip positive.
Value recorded 3.4 angstrom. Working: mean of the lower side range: 273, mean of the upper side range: 302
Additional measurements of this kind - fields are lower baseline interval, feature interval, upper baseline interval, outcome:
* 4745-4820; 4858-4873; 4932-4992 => 2.5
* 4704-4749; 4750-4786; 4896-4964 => 7.0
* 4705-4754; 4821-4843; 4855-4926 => 3.3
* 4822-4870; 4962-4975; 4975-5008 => 1.5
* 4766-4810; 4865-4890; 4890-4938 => 5.1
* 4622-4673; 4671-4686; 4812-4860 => 1.9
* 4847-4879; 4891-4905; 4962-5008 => -3.1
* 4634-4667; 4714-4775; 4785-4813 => 9.7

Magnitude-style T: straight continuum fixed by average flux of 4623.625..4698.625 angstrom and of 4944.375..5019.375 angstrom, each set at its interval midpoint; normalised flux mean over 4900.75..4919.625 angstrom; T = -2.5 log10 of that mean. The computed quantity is -0.15 mag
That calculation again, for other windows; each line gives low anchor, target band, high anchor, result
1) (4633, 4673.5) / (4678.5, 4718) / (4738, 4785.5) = 0.286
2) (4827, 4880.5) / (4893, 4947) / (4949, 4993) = -0.115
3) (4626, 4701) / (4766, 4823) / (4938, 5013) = -0.045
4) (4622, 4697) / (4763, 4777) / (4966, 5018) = -0.055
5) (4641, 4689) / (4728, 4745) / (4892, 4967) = -0.033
